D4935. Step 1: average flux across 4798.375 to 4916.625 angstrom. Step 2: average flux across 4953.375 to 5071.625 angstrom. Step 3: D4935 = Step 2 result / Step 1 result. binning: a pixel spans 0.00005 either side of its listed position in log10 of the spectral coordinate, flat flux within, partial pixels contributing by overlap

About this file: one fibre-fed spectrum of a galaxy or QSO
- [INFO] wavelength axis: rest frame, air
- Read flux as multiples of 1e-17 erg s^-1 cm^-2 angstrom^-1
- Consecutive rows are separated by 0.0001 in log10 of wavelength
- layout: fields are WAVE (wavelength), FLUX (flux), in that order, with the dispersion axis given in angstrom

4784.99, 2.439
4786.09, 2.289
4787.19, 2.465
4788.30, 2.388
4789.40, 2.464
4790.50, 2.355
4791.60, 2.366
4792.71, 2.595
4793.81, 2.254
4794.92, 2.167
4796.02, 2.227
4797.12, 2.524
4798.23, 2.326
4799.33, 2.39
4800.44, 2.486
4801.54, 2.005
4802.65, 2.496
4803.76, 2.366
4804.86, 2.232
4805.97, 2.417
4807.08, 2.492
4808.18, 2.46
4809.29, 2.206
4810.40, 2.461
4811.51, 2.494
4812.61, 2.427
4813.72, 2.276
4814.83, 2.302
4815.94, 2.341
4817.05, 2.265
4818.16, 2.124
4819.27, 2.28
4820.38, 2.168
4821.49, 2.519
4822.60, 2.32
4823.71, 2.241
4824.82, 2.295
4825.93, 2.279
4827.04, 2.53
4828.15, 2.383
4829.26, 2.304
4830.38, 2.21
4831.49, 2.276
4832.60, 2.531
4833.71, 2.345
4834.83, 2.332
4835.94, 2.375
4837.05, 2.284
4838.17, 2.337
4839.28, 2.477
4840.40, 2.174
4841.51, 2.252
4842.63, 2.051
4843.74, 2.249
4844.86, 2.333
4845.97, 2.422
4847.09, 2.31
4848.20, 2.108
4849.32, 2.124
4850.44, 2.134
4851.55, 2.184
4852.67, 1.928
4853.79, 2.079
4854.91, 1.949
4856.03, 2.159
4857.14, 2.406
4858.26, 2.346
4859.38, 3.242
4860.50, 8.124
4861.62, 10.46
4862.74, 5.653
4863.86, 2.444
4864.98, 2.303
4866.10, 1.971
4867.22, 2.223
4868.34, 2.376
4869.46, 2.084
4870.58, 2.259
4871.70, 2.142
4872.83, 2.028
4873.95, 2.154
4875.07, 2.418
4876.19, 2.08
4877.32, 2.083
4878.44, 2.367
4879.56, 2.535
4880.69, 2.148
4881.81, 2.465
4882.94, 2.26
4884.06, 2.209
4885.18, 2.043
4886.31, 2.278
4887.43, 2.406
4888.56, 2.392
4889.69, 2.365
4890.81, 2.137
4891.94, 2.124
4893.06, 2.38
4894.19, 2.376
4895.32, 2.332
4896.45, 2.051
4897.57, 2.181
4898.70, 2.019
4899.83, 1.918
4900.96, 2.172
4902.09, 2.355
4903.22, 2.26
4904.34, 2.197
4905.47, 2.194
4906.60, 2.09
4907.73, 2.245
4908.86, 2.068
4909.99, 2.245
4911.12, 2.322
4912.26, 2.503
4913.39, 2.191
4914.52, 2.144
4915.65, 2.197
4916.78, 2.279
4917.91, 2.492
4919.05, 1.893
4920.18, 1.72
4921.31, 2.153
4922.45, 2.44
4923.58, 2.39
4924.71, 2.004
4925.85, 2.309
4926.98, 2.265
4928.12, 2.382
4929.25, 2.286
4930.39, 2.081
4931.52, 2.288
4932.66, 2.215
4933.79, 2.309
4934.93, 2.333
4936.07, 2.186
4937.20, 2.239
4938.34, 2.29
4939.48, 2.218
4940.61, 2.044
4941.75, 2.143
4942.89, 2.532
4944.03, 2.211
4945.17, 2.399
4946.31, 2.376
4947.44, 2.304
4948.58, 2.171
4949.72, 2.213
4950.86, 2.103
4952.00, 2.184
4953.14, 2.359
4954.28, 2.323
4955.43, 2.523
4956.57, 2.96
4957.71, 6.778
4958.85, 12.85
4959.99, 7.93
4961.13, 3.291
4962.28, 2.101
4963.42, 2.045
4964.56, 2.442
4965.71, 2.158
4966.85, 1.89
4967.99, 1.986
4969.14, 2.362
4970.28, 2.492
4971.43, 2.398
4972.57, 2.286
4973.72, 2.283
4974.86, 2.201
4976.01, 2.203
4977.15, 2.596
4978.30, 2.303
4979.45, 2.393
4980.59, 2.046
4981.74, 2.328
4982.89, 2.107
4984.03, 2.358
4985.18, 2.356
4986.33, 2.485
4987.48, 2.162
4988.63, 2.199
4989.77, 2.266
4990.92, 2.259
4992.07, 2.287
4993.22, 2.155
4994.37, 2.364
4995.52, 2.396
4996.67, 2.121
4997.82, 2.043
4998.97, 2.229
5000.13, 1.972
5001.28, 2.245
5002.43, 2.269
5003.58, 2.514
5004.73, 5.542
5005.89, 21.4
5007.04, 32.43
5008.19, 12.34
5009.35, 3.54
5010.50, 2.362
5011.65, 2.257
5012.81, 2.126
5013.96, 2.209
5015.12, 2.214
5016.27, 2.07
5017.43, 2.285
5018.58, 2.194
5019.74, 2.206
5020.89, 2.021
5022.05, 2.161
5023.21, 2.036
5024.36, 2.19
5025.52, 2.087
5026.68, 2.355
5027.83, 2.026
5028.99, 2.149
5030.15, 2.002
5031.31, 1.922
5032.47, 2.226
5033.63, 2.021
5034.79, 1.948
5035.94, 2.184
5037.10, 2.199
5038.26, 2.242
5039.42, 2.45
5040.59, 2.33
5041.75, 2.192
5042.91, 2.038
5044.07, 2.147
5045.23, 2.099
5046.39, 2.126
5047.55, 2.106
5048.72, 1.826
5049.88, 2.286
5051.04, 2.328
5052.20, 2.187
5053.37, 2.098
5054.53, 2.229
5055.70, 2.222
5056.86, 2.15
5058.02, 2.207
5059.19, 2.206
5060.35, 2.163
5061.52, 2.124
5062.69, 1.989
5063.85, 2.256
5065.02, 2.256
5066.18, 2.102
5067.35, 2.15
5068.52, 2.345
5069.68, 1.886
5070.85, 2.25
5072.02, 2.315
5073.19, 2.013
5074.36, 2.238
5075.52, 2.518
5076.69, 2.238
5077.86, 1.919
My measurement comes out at 1.25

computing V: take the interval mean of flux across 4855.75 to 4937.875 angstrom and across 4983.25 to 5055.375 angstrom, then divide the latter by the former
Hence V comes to 1.30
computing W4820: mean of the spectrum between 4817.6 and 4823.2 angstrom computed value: 2.28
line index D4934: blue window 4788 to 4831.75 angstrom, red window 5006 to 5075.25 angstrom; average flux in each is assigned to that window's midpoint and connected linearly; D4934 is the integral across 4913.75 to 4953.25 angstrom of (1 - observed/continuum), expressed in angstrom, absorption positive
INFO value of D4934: 6.7 angstrom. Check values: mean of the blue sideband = 2.34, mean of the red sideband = 2.99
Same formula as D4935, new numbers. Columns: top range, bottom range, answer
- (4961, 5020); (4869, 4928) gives 1.58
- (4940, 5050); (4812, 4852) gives 1.36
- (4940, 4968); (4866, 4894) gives 1.41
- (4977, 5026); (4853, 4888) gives 1.32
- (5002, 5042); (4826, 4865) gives 1.44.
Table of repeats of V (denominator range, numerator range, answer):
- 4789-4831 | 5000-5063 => 1.43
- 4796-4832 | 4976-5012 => 1.85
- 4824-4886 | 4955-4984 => 1.22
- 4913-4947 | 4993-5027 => 1.96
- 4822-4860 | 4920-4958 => 1.03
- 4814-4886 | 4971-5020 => 1.48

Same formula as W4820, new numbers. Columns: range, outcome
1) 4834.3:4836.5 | 2.36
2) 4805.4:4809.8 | 2.39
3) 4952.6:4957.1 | 2.53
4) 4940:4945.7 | 2.26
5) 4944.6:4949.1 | 2.32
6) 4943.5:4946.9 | 2.33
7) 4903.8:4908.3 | 2.18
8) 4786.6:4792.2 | 2.41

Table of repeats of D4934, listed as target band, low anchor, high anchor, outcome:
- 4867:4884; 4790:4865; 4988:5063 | 3.0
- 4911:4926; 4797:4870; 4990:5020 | 5.8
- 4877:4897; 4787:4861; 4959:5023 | 4.0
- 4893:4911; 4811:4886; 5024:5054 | 1.8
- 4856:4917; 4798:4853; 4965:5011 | 5.9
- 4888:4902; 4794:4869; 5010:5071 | 1.3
